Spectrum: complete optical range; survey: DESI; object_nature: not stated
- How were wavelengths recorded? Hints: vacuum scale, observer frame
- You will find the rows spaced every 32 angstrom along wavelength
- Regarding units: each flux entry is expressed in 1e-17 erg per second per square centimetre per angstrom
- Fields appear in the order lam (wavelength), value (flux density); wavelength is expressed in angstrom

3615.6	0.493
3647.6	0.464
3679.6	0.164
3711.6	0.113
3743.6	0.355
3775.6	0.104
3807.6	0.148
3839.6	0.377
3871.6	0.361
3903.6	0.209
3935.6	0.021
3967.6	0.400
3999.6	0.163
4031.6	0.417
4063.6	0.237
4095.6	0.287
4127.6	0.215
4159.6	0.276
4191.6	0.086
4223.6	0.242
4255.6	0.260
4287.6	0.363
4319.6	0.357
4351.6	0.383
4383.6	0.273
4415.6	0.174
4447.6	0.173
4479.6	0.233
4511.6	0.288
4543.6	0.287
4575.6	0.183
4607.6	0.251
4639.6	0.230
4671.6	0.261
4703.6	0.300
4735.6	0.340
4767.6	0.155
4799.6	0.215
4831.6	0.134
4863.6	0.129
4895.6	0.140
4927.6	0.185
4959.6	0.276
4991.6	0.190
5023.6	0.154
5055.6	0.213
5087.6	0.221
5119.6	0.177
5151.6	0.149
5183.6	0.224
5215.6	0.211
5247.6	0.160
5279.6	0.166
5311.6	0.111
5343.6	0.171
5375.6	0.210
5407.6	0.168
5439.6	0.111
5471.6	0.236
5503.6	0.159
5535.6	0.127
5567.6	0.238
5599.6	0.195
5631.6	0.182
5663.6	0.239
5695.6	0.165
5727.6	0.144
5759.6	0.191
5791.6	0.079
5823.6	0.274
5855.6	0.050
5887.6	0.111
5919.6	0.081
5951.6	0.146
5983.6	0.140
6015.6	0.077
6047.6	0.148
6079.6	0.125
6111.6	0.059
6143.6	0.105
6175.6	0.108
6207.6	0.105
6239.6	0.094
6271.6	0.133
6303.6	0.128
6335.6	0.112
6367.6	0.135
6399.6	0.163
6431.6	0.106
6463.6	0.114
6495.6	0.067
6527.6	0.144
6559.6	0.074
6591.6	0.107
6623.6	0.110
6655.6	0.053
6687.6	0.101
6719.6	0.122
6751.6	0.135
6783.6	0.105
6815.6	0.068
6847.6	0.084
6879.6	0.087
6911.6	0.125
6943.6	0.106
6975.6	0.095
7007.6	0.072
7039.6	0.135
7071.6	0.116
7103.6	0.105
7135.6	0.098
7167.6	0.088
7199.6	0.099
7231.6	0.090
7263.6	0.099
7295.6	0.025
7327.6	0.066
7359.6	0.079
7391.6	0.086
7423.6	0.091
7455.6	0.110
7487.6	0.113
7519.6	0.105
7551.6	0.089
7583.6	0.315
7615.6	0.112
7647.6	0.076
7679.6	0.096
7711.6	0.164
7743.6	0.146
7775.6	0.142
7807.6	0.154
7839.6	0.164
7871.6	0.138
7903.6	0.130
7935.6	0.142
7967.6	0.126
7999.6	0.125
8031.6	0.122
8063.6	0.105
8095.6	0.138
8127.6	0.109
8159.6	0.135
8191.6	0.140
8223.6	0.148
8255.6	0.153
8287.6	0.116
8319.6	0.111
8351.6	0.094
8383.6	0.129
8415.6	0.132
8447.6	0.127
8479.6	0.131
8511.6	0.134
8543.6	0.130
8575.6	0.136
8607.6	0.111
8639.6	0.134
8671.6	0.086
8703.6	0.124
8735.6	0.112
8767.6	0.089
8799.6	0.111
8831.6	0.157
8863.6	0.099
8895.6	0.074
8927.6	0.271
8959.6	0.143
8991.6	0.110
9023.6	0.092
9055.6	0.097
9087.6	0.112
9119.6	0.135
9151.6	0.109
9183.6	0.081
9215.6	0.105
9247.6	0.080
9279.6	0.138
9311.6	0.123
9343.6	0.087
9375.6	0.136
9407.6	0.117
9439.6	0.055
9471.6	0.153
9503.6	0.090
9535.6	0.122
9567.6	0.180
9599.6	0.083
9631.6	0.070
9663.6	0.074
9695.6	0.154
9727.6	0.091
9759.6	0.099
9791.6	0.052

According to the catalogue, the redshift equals 1.035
